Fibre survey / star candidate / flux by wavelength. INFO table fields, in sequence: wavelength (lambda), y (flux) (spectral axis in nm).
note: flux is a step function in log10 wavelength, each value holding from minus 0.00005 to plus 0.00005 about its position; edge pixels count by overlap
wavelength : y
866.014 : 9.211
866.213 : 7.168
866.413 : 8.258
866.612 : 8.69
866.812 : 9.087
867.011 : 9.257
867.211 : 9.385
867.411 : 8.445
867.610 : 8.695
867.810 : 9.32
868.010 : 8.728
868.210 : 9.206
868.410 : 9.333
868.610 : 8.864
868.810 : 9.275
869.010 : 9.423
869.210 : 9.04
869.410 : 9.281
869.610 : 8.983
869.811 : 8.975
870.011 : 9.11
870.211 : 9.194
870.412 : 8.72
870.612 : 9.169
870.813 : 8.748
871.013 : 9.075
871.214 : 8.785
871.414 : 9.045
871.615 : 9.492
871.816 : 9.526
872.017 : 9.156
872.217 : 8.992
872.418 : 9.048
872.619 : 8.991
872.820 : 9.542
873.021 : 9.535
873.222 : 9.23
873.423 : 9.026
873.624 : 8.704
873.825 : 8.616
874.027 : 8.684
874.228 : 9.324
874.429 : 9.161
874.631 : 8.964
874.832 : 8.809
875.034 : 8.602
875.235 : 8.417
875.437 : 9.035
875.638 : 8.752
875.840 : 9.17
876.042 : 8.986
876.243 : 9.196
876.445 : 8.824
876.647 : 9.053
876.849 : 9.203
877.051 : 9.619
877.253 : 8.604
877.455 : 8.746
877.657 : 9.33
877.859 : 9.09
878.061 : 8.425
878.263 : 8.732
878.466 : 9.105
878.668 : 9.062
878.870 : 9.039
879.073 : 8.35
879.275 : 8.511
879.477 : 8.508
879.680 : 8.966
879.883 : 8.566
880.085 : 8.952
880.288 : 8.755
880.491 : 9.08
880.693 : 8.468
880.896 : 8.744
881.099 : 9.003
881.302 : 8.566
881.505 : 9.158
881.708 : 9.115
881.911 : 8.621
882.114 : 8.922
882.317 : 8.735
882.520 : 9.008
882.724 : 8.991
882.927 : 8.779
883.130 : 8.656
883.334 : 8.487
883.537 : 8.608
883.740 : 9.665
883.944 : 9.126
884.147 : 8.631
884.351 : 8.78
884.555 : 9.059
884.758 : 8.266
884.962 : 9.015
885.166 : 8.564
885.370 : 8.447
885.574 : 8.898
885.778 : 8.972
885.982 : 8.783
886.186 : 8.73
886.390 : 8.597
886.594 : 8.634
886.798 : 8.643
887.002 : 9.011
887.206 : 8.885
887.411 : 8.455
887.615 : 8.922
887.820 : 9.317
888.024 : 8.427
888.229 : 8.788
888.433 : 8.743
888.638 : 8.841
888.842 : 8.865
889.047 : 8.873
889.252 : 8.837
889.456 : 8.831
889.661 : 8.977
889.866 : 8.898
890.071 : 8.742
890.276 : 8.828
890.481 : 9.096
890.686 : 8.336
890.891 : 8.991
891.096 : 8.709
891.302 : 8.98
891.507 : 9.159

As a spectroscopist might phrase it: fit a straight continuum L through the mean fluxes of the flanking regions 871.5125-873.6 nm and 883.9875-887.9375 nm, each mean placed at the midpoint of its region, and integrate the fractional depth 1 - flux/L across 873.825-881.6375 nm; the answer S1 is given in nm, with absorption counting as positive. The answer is 0.15 nm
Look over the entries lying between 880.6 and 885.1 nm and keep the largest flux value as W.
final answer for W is 9.665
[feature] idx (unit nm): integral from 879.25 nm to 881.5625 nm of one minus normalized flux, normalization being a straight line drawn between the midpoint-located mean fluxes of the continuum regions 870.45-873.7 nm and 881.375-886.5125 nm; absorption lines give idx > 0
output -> 0.04 nm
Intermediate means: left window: 9.13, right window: 8.82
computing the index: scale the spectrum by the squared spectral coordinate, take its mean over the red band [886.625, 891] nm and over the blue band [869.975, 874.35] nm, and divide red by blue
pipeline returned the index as 1.0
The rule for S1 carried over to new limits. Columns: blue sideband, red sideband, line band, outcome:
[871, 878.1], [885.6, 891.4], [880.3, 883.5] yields 0.03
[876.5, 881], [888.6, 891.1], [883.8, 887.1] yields 0.03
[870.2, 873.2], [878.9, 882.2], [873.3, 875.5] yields 0.04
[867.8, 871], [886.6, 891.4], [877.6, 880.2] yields 0.04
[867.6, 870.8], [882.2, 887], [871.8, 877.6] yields -0.02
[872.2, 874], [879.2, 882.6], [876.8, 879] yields -0.02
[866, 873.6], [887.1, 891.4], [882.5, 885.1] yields 0.01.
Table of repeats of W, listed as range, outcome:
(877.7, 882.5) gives 9.158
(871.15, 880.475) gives 9.619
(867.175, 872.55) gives 9.526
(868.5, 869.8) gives 9.423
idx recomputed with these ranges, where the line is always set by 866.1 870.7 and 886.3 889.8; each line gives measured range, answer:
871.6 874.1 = -0.06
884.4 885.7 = 0.02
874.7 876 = 0.01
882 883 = 0.00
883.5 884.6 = -0.02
